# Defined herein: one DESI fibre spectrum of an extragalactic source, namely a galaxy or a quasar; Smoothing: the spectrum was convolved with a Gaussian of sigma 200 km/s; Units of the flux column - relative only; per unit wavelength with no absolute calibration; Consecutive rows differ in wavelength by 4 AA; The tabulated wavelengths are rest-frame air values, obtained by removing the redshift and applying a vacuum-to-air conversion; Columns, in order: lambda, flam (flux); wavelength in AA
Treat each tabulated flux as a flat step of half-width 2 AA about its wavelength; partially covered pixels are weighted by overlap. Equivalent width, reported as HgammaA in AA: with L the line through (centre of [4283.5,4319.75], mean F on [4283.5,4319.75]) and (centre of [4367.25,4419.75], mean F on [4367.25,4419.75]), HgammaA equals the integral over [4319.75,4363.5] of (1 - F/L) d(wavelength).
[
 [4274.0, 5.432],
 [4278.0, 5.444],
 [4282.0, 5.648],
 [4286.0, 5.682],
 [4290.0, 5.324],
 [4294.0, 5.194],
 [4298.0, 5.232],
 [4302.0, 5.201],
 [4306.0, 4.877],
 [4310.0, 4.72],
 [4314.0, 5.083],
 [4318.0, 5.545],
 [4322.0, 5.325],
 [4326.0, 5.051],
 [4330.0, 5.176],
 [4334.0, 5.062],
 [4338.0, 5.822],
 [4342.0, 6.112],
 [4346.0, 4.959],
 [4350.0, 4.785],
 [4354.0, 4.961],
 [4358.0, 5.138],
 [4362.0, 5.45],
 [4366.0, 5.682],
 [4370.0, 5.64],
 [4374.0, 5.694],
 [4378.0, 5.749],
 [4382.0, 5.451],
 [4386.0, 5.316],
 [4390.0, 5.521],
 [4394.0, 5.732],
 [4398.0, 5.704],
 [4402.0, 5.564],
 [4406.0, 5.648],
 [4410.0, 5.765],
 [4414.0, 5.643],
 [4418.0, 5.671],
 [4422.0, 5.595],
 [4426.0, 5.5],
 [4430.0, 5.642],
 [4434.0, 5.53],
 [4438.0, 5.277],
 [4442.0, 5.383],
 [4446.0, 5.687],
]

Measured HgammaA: 1.07 AA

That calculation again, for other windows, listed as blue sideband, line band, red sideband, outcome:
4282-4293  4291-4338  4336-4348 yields 3.4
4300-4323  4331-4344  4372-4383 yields -0.7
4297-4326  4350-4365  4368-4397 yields 0.7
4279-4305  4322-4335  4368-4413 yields 0.8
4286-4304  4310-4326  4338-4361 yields 0.2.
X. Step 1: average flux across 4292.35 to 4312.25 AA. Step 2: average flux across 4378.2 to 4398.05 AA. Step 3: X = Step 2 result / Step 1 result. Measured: 1.10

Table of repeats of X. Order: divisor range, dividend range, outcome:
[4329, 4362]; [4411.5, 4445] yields 1.05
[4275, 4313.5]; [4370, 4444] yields 1.06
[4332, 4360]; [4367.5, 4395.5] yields 1.06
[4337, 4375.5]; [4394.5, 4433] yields 1.04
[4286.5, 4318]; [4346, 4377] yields 1.03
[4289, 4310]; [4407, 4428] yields 1.10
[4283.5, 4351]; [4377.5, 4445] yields 1.06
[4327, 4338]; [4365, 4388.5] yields 1.07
